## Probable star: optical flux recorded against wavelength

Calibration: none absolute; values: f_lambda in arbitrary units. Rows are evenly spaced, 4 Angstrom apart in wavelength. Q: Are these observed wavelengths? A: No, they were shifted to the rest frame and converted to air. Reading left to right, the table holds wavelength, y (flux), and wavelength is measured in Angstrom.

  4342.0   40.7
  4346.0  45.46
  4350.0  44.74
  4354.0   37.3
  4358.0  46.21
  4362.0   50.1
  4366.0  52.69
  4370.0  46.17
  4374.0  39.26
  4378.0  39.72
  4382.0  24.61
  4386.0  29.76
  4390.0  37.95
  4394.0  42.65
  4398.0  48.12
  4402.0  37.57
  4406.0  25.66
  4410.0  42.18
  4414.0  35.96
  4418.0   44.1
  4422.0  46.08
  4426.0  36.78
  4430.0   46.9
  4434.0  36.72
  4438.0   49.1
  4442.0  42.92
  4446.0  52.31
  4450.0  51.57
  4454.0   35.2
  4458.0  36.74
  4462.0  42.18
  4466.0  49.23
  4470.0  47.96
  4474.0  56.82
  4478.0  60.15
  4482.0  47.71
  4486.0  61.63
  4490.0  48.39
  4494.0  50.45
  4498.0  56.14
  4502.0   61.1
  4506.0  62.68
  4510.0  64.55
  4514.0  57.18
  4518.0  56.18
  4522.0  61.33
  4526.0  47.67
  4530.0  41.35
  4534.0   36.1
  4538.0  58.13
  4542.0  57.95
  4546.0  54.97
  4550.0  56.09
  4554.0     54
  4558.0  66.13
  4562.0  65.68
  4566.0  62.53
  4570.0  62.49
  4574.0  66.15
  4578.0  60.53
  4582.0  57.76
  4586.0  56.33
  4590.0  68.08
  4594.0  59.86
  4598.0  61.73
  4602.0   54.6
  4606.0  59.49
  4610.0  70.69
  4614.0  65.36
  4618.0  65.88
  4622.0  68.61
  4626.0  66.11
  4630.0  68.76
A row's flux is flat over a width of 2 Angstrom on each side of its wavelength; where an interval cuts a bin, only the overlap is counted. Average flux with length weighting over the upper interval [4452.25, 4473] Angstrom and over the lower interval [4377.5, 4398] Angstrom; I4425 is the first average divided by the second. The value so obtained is 1.20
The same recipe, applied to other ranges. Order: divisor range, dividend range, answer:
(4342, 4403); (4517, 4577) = 1.36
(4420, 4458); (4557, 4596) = 1.43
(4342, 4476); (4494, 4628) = 1.40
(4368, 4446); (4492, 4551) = 1.37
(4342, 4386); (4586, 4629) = 1.52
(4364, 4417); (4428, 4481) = 1.21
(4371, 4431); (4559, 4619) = 1.62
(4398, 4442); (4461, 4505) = 1.31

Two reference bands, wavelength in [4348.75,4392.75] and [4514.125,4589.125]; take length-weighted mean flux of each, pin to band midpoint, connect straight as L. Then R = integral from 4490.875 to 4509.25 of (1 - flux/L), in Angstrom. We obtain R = -1.8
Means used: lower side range 40.7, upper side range 56.9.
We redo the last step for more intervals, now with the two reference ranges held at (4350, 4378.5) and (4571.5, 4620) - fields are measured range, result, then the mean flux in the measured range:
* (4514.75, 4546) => 3.0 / 51.7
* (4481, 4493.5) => 0.3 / 52.7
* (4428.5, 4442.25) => 1.7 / 43.9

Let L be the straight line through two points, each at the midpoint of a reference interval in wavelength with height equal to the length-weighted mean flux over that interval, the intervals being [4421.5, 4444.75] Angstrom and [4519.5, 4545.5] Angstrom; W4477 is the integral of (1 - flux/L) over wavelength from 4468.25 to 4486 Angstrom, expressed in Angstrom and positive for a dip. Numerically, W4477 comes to -2.9 Angstrom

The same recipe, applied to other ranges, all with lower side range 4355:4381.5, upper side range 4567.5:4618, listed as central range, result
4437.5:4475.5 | 3.76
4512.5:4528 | 0.20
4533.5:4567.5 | 0.64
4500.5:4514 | -1.65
